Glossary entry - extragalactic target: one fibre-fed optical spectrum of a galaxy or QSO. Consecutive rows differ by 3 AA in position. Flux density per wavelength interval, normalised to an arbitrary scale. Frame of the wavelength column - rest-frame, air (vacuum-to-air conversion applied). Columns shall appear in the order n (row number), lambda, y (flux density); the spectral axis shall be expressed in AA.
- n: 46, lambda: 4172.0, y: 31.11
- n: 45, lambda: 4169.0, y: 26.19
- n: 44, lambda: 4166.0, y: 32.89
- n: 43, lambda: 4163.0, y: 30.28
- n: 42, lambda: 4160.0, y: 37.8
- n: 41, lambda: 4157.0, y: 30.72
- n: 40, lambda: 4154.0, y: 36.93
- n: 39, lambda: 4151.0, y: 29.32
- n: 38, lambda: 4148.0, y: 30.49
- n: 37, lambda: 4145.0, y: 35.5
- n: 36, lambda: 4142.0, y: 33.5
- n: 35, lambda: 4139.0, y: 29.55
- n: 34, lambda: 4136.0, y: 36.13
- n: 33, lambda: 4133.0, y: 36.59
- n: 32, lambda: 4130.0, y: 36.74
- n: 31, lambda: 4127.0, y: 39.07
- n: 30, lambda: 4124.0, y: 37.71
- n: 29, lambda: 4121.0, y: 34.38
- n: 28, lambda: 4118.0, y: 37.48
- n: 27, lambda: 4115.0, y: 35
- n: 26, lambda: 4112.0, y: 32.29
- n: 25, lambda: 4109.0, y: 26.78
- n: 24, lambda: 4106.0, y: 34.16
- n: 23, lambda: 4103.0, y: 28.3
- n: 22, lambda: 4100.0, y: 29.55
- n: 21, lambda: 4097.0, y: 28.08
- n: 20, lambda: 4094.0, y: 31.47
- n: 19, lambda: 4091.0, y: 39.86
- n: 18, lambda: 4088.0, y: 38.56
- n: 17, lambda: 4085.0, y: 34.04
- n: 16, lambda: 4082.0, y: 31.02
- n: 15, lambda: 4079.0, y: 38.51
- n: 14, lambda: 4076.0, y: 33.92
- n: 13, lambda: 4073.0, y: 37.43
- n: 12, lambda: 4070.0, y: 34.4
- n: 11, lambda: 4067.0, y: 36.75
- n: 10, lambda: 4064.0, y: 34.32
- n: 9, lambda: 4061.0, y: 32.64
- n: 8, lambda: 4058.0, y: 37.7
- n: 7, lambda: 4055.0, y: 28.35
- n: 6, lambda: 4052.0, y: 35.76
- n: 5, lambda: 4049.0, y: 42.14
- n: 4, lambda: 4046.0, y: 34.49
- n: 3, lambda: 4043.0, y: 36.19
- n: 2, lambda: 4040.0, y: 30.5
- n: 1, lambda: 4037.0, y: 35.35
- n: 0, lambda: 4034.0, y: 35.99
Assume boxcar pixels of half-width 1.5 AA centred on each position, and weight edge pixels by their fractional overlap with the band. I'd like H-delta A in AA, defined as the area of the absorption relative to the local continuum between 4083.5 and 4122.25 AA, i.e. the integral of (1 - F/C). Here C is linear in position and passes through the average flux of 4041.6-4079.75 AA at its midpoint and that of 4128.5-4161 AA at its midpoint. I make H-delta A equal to 1.8 AA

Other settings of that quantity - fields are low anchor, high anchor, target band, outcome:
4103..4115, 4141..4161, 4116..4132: -2.5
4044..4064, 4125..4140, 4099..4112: 2.1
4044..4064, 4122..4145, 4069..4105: 1.6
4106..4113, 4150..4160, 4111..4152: -3.8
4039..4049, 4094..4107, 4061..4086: -1.9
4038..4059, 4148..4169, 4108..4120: 0.1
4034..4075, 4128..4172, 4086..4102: 0.4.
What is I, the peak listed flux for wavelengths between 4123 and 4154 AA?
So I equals 39.07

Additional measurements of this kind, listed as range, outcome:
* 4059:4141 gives 39.86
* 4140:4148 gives 35.5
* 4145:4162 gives 37.8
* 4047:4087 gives 42.14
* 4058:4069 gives 37.7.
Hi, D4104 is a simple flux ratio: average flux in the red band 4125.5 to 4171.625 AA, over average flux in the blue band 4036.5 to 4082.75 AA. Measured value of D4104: 0.95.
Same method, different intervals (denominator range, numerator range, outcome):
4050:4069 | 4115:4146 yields 1.03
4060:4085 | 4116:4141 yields 1.03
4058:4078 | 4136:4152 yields 0.91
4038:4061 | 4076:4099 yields 0.99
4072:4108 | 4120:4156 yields 1.03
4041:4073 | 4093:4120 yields 0.89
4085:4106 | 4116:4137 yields 1.12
